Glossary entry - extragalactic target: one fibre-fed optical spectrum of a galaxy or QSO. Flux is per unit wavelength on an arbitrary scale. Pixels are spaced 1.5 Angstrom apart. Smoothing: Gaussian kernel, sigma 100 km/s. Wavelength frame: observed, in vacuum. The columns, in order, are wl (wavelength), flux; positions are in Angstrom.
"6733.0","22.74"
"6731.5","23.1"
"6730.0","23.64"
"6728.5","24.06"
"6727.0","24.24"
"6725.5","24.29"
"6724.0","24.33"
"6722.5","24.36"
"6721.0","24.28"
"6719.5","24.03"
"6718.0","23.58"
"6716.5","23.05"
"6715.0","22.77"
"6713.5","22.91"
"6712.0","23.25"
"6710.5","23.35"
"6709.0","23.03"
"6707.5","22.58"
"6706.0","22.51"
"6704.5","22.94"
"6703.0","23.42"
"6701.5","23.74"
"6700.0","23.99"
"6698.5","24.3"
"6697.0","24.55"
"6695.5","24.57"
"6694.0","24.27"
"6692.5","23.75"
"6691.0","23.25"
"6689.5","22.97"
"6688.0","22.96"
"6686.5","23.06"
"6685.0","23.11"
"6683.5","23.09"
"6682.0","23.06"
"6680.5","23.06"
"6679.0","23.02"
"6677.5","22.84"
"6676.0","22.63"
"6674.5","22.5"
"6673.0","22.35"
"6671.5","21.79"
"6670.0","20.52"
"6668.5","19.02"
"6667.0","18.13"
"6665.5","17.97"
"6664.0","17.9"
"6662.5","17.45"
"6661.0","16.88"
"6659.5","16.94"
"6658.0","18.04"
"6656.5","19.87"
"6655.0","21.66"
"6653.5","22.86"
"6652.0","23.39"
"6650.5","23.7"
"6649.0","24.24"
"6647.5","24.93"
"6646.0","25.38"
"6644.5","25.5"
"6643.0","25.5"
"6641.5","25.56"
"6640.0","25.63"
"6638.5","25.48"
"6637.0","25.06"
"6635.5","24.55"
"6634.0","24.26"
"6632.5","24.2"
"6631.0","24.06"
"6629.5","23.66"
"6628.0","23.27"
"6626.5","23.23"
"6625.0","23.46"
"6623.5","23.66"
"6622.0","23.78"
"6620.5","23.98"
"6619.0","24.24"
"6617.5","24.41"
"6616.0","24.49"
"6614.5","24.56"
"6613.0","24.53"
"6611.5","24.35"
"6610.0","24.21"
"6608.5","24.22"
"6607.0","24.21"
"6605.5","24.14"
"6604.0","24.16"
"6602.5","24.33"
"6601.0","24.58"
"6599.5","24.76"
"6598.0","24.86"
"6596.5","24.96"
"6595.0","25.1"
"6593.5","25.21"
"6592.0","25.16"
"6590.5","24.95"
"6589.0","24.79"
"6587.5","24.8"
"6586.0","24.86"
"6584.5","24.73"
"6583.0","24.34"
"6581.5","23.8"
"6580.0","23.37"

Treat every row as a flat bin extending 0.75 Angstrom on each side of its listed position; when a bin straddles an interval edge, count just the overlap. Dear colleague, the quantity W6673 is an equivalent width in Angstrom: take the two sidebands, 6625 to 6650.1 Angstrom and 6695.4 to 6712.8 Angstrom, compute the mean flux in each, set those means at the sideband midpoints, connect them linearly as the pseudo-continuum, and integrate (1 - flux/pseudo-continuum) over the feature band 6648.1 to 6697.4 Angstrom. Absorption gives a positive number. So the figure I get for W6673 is 4.8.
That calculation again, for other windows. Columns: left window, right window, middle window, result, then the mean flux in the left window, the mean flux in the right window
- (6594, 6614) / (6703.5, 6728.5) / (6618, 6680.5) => 4.1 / 24.5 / 23.5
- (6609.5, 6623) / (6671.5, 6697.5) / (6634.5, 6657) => -0.4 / 24.3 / 23.2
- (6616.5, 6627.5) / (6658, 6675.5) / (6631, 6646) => -2.0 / 23.8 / 19.2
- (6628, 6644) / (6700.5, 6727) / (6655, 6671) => 3.8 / 24.7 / 23.5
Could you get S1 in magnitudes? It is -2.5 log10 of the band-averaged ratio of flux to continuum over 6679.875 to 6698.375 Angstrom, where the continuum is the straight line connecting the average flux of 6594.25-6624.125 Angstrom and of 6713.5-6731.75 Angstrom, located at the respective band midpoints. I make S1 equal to 0.02 mag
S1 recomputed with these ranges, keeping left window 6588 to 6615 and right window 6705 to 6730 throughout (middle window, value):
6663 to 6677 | 0.18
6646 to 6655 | 0.02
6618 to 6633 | 0.03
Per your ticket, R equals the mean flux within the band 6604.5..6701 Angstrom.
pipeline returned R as 23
